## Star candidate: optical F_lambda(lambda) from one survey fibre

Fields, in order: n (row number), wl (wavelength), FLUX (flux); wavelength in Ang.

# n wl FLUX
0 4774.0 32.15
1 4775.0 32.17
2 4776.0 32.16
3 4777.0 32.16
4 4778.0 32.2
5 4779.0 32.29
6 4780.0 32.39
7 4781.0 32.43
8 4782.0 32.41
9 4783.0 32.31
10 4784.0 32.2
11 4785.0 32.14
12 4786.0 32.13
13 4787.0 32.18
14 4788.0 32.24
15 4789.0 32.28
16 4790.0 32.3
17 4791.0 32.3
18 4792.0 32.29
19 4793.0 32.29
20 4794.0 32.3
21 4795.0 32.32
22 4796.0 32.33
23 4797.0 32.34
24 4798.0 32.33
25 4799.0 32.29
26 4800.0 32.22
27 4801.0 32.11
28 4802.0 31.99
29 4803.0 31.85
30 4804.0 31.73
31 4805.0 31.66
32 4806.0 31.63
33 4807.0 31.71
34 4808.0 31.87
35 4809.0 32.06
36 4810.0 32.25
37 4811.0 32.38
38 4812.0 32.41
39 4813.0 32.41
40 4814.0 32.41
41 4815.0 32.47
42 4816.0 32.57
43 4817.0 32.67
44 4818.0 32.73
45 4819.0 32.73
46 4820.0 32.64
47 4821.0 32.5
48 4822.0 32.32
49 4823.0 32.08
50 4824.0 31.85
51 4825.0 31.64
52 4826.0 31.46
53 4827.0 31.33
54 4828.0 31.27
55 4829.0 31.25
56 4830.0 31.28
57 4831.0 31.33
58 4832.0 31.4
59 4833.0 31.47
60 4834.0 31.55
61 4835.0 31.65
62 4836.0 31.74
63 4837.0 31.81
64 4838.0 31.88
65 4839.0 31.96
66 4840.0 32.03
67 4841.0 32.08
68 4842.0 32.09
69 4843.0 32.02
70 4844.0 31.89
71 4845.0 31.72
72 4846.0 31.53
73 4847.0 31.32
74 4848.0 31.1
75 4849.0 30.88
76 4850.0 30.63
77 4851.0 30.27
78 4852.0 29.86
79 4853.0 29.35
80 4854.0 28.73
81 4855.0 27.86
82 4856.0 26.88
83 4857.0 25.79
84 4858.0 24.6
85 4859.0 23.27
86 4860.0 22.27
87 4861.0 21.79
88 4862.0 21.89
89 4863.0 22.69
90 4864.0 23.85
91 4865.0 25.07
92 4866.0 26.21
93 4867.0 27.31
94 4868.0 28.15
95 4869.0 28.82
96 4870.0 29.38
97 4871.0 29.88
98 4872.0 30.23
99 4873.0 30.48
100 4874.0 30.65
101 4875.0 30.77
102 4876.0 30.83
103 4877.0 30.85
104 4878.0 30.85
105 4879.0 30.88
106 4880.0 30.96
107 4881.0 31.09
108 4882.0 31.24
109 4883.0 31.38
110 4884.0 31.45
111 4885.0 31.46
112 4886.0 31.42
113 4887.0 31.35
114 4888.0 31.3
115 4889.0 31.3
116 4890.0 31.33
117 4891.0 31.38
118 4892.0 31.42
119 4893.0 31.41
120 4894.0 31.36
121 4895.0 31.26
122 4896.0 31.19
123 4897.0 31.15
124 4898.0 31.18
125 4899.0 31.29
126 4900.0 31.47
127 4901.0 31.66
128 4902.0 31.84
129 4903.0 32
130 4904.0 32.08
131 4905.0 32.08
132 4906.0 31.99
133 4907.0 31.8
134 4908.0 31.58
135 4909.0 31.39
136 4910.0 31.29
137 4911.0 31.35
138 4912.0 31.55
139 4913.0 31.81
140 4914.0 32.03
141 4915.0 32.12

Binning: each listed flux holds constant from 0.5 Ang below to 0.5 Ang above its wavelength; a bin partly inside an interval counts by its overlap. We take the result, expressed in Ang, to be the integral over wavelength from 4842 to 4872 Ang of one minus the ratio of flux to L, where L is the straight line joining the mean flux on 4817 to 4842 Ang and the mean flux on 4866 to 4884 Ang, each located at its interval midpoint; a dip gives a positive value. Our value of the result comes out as 2.9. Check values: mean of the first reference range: 31.9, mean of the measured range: 27.9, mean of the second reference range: 30.1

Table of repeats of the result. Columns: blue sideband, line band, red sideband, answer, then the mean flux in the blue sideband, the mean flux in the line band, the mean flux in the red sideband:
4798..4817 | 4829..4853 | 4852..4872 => -2.5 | 32.1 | 31.4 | 26.2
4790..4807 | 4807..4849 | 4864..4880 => -1.3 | 32.1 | 31.9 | 29.2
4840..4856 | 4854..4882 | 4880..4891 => 3.1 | 30.7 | 27.6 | 31.3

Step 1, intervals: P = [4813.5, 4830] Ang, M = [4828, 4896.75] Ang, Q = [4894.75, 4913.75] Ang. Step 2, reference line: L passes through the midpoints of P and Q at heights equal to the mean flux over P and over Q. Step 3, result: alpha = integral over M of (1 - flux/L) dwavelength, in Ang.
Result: 4.38 Ang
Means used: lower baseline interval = 32.1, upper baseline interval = 31.6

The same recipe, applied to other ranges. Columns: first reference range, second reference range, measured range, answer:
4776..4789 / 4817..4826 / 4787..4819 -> 0.0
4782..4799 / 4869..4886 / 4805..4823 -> -0.3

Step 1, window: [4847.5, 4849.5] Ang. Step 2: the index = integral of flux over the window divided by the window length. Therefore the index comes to 31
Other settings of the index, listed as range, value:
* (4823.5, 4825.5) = 31.7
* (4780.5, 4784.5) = 32.3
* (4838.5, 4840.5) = 32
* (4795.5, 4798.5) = 32.3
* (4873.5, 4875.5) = 30.7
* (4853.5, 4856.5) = 27.8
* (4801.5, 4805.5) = 31.8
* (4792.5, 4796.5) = 32.3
